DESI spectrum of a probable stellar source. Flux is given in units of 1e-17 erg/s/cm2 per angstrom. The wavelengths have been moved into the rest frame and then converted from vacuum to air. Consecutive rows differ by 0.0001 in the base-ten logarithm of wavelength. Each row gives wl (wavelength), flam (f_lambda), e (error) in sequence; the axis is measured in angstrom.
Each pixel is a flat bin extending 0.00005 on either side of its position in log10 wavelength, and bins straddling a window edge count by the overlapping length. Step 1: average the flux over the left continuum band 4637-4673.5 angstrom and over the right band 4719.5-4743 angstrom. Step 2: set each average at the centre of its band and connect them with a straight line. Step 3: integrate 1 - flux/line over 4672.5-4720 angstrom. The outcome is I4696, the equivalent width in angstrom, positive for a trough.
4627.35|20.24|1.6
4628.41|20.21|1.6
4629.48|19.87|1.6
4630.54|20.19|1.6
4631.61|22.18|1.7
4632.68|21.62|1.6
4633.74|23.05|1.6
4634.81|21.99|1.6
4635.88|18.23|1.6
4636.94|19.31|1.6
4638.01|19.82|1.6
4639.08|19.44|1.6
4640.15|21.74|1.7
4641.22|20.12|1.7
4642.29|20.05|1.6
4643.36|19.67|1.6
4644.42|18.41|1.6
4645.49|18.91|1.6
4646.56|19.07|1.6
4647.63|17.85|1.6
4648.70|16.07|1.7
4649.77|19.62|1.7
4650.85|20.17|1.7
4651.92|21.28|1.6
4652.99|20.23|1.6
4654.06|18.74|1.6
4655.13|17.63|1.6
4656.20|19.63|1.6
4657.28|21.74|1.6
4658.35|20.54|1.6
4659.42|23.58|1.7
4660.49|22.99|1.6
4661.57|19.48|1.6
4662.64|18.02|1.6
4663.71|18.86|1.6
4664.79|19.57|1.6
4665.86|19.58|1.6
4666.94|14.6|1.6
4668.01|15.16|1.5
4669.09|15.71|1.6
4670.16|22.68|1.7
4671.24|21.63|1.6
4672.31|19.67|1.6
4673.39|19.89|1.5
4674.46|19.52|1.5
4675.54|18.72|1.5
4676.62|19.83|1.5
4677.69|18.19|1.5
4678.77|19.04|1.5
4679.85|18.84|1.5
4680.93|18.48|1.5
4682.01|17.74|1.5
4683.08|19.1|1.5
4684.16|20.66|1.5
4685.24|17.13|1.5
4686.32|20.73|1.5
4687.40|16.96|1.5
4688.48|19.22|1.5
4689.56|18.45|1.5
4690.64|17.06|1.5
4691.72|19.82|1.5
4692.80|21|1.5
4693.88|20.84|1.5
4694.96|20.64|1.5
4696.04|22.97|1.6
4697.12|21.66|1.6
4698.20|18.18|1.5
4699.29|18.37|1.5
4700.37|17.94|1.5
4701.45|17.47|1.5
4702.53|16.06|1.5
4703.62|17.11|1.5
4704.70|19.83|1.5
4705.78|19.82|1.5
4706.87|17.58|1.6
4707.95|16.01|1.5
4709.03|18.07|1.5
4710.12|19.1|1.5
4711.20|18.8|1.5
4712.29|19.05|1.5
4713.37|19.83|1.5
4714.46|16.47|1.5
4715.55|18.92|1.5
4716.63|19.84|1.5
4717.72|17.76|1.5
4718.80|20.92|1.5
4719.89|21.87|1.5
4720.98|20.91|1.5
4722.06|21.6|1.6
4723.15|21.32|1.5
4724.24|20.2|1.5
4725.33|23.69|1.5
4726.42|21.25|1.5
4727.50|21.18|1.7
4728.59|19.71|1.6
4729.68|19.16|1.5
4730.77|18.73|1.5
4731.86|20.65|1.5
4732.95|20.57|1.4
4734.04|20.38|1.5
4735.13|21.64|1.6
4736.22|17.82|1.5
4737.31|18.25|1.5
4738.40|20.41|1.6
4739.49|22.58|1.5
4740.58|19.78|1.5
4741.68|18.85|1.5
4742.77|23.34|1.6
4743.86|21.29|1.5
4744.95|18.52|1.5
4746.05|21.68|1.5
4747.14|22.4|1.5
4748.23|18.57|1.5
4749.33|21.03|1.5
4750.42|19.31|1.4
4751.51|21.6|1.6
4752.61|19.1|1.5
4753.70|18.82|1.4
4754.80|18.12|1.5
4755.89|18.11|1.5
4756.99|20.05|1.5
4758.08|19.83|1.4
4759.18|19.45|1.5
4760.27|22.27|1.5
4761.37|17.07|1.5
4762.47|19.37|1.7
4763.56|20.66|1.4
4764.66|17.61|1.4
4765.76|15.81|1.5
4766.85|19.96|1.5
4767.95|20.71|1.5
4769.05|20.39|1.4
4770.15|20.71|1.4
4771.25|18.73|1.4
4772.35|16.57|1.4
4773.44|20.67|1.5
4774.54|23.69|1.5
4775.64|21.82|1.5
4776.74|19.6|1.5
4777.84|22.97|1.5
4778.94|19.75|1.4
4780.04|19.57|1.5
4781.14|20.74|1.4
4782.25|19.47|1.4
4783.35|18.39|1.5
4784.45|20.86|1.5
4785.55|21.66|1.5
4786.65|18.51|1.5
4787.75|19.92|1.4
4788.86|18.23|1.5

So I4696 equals 2.6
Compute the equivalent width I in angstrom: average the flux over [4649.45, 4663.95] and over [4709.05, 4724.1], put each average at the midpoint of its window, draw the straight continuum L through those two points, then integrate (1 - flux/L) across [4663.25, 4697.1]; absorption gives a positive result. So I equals 1.4 angstrom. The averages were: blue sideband 20.2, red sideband 19.7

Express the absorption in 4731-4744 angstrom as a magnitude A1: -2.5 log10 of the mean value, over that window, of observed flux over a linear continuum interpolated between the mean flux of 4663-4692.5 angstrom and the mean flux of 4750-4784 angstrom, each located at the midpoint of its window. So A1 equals -0.054 mag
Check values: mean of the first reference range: 18.8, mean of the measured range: 20.4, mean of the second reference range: 19.7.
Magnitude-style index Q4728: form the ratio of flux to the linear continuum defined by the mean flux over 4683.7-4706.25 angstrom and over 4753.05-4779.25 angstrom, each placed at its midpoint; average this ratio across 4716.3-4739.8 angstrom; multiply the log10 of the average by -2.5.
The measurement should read -0.06 mag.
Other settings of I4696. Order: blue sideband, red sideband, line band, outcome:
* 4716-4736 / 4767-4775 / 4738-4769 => 0.7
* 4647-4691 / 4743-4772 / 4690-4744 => -0.8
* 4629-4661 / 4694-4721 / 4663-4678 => 0.6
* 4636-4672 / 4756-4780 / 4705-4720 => 0.7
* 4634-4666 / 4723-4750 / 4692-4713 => 1.3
